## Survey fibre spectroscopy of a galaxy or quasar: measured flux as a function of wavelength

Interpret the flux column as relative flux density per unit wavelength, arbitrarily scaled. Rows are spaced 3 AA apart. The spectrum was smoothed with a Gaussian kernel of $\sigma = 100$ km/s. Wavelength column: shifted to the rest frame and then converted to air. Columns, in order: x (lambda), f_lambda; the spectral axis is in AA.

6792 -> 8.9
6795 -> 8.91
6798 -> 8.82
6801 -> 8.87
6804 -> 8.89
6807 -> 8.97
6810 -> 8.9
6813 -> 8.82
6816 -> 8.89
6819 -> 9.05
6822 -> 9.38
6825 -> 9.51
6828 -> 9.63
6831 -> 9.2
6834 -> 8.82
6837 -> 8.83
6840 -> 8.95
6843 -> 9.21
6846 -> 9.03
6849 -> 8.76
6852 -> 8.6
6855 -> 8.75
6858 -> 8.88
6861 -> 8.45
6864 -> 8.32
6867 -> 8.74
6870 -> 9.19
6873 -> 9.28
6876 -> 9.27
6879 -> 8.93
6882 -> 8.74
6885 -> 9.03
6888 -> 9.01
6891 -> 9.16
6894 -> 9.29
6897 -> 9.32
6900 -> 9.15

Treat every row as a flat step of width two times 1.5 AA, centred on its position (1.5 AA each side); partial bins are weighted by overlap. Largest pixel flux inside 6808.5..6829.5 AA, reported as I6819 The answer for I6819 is 9.63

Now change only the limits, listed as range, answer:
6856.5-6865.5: 8.88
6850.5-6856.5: 8.75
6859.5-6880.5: 9.28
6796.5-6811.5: 8.97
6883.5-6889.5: 9.03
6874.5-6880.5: 9.27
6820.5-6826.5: 9.51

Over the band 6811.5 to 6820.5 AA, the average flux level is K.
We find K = 8.92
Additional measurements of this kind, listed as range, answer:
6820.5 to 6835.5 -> 9.31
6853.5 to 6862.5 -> 8.69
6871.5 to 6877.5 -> 9.27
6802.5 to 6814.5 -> 8.9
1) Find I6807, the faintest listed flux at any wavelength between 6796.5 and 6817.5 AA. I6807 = 8.82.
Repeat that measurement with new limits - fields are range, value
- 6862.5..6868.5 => 8.32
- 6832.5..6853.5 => 8.6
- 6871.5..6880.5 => 8.93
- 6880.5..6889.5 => 8.74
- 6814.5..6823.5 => 8.89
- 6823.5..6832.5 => 9.2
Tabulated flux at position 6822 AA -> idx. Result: 9.38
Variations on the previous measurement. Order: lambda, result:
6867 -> 8.74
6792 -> 8.9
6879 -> 8.93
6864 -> 8.32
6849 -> 8.76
